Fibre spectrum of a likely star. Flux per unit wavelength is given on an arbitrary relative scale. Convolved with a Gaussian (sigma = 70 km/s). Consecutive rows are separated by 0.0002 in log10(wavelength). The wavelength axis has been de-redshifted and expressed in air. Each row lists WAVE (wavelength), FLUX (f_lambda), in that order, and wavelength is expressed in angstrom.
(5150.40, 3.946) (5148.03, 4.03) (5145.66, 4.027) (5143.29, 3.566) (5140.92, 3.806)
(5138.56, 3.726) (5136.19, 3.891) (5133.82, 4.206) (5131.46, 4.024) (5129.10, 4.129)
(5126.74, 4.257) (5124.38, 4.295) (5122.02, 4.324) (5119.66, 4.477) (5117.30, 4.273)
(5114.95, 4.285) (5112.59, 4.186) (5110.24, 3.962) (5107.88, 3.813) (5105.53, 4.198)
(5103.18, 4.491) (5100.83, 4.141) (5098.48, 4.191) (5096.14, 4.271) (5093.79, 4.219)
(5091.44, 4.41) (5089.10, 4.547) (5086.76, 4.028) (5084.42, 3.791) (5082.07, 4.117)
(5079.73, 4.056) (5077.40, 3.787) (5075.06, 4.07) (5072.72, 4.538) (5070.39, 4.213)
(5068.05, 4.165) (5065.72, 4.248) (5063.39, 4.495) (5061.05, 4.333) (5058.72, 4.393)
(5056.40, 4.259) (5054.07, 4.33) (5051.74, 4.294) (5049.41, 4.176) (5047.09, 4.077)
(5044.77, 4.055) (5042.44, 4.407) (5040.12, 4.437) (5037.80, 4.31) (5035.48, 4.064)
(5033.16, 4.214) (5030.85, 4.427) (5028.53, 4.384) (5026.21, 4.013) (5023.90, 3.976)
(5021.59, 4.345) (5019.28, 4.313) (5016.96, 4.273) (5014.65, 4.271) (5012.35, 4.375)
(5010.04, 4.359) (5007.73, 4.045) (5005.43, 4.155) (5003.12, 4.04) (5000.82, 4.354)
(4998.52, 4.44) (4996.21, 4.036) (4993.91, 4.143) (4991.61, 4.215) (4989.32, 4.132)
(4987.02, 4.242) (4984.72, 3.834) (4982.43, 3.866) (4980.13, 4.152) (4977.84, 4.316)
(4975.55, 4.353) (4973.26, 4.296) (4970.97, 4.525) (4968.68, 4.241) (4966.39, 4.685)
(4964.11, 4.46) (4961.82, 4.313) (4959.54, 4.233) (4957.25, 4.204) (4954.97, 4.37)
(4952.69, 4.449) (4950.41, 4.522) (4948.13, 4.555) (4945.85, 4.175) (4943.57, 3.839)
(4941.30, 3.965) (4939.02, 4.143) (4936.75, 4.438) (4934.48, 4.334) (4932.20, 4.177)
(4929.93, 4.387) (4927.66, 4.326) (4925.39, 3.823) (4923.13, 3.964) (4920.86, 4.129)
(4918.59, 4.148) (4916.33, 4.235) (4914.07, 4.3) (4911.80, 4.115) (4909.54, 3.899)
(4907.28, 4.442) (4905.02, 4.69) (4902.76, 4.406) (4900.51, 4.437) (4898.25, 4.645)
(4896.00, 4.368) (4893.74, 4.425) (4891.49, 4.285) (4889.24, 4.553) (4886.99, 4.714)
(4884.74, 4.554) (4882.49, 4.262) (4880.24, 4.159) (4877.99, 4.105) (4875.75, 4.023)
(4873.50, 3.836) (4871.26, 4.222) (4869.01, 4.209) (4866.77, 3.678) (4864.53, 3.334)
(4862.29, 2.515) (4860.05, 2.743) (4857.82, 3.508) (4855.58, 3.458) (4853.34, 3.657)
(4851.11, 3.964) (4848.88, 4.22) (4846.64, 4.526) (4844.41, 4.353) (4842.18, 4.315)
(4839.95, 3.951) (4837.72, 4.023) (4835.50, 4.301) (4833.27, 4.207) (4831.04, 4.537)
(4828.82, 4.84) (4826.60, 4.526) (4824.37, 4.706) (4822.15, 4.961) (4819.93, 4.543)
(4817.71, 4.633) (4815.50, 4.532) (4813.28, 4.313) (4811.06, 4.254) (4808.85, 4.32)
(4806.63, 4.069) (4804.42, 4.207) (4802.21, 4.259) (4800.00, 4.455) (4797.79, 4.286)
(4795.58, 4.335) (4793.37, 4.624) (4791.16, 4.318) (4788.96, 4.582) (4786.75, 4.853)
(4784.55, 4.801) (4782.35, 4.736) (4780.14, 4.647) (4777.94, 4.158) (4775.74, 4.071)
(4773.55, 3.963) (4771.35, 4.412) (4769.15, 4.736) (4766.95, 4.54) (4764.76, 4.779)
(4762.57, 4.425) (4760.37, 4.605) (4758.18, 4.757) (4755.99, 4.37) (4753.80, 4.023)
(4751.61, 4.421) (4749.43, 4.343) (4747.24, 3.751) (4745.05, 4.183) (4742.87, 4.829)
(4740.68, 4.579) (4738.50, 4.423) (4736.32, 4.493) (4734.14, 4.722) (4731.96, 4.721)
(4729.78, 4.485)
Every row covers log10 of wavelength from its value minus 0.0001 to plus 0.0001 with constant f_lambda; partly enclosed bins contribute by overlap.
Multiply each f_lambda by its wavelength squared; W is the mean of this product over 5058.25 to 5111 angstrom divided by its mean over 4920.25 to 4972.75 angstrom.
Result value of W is 1.04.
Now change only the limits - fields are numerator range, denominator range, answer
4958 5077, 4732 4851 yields 1.05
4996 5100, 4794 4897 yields 1.10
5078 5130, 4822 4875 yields 1.16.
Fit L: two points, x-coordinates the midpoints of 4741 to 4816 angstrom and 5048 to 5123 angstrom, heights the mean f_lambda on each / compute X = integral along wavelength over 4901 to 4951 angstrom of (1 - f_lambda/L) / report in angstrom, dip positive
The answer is 1.1 angstrom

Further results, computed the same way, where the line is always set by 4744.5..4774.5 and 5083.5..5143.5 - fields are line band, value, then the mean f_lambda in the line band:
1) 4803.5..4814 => 0.3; 4.23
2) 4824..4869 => 3.8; 3.96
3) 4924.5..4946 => 0.5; 4.16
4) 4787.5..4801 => -0.3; 4.44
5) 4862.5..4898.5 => 1.2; 4.16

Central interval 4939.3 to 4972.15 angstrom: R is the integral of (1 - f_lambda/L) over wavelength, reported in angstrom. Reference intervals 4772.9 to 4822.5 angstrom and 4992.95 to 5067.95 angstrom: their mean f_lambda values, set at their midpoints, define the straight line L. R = -0.1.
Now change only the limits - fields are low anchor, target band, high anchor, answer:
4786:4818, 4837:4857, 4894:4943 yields 1.4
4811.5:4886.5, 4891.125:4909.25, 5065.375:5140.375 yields -1.4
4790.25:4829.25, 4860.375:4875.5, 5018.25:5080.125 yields 2.7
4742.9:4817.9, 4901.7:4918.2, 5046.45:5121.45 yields 0.1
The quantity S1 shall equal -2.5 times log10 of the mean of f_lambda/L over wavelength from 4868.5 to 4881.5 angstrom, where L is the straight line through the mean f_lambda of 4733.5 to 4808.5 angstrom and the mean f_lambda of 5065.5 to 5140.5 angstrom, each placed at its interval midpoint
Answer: 0.07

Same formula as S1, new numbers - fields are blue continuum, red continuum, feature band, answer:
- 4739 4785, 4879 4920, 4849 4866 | 0.285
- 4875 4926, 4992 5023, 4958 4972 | -0.035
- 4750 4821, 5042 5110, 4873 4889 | 0.023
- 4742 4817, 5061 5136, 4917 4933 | 0.045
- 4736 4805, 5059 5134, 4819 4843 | -0.013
